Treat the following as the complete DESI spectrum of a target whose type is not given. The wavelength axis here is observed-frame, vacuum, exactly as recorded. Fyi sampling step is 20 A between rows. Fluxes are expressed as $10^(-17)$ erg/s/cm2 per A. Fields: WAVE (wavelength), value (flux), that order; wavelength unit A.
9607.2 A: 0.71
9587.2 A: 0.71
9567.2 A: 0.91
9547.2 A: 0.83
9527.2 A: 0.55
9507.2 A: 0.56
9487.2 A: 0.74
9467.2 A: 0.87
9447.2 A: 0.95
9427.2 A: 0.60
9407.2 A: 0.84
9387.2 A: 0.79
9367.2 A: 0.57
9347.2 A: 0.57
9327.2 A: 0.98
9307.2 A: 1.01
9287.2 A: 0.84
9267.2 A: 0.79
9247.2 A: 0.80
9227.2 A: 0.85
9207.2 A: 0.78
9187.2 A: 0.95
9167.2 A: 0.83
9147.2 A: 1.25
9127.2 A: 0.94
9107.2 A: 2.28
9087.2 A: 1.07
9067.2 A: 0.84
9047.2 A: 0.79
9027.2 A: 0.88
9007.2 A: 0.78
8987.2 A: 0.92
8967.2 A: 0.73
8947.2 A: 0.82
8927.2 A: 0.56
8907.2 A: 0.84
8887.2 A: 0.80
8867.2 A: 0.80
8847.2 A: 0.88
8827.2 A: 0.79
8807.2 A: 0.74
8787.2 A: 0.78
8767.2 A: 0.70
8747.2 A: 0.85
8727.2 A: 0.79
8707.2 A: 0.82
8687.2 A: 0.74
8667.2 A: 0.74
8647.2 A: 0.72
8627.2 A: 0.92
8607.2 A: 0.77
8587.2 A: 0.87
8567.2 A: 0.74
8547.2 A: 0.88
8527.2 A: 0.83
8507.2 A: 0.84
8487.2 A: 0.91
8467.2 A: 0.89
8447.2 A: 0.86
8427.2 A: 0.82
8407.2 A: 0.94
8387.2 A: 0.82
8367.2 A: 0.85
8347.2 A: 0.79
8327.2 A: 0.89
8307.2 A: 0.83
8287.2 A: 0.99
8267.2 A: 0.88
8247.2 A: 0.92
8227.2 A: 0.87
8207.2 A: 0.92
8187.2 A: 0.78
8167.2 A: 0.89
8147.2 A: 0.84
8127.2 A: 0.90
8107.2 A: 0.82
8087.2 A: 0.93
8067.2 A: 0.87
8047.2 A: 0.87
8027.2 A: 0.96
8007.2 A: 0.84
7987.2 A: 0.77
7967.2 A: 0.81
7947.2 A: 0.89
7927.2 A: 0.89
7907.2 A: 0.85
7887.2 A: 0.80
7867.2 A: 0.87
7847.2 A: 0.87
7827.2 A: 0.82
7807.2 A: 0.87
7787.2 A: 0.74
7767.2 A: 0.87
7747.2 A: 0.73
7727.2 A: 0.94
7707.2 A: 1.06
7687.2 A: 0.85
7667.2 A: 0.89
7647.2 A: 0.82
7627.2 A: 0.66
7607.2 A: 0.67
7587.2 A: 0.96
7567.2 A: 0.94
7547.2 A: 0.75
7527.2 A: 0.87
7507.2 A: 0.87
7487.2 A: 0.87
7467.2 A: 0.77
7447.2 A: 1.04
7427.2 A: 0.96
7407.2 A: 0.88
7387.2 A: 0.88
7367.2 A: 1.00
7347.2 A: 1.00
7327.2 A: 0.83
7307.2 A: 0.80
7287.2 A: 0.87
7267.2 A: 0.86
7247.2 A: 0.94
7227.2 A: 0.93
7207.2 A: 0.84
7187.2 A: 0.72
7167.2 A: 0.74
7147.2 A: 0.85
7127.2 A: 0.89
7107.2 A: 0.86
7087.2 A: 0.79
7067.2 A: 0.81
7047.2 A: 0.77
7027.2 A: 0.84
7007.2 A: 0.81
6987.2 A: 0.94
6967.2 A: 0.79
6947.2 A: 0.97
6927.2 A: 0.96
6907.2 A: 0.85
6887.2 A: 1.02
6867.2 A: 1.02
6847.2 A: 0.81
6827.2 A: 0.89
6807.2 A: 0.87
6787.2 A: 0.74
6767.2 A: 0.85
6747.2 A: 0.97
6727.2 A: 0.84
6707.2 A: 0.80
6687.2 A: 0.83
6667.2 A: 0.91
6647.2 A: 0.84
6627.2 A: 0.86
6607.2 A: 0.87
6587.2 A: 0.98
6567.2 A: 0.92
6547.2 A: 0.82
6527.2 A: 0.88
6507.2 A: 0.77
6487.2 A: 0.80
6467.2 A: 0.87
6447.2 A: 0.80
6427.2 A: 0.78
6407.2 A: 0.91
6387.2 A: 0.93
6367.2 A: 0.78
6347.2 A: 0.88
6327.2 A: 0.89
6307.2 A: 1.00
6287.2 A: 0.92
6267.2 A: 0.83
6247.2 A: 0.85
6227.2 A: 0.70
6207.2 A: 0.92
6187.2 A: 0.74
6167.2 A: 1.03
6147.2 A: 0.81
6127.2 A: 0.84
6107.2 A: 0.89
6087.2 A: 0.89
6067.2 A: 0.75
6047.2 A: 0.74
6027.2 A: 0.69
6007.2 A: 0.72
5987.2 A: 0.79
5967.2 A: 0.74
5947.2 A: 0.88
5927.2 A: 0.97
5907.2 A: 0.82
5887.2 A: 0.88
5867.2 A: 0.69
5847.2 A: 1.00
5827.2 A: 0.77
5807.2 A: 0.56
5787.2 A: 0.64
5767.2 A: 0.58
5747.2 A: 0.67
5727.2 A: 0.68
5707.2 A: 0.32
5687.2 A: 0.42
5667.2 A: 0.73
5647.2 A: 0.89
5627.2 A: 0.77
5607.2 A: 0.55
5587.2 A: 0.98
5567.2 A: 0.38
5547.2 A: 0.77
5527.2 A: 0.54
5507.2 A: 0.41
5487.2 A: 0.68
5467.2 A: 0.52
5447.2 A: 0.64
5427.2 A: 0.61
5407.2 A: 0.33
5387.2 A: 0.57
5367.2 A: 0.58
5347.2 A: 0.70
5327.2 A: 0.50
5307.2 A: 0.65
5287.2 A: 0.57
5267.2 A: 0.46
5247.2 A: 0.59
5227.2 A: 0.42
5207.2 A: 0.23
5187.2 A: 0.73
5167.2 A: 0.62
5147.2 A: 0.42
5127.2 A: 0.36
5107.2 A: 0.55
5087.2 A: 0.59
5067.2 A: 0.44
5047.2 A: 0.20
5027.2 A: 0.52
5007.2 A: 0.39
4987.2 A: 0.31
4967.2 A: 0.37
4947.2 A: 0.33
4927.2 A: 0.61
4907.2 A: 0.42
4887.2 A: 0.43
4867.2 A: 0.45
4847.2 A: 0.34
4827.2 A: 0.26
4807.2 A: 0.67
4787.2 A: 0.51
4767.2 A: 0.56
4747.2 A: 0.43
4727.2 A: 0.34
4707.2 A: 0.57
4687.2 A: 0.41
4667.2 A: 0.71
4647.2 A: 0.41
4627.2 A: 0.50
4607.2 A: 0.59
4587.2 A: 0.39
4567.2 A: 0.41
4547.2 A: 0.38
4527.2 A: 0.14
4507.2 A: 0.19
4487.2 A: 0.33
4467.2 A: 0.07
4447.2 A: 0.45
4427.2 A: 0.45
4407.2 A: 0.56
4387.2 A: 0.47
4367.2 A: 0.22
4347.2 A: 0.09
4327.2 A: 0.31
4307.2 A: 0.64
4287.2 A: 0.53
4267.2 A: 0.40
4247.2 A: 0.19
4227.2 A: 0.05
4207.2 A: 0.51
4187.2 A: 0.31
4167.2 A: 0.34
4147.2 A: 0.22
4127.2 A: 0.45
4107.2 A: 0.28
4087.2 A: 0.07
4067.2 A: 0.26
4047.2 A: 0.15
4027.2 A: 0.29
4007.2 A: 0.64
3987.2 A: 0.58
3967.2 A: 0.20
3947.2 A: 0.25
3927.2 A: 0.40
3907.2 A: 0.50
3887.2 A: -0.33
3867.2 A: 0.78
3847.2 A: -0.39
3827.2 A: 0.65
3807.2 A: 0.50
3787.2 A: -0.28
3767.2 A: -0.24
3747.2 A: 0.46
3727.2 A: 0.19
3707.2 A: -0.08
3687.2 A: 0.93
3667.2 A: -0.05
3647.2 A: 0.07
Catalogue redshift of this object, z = 0.388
